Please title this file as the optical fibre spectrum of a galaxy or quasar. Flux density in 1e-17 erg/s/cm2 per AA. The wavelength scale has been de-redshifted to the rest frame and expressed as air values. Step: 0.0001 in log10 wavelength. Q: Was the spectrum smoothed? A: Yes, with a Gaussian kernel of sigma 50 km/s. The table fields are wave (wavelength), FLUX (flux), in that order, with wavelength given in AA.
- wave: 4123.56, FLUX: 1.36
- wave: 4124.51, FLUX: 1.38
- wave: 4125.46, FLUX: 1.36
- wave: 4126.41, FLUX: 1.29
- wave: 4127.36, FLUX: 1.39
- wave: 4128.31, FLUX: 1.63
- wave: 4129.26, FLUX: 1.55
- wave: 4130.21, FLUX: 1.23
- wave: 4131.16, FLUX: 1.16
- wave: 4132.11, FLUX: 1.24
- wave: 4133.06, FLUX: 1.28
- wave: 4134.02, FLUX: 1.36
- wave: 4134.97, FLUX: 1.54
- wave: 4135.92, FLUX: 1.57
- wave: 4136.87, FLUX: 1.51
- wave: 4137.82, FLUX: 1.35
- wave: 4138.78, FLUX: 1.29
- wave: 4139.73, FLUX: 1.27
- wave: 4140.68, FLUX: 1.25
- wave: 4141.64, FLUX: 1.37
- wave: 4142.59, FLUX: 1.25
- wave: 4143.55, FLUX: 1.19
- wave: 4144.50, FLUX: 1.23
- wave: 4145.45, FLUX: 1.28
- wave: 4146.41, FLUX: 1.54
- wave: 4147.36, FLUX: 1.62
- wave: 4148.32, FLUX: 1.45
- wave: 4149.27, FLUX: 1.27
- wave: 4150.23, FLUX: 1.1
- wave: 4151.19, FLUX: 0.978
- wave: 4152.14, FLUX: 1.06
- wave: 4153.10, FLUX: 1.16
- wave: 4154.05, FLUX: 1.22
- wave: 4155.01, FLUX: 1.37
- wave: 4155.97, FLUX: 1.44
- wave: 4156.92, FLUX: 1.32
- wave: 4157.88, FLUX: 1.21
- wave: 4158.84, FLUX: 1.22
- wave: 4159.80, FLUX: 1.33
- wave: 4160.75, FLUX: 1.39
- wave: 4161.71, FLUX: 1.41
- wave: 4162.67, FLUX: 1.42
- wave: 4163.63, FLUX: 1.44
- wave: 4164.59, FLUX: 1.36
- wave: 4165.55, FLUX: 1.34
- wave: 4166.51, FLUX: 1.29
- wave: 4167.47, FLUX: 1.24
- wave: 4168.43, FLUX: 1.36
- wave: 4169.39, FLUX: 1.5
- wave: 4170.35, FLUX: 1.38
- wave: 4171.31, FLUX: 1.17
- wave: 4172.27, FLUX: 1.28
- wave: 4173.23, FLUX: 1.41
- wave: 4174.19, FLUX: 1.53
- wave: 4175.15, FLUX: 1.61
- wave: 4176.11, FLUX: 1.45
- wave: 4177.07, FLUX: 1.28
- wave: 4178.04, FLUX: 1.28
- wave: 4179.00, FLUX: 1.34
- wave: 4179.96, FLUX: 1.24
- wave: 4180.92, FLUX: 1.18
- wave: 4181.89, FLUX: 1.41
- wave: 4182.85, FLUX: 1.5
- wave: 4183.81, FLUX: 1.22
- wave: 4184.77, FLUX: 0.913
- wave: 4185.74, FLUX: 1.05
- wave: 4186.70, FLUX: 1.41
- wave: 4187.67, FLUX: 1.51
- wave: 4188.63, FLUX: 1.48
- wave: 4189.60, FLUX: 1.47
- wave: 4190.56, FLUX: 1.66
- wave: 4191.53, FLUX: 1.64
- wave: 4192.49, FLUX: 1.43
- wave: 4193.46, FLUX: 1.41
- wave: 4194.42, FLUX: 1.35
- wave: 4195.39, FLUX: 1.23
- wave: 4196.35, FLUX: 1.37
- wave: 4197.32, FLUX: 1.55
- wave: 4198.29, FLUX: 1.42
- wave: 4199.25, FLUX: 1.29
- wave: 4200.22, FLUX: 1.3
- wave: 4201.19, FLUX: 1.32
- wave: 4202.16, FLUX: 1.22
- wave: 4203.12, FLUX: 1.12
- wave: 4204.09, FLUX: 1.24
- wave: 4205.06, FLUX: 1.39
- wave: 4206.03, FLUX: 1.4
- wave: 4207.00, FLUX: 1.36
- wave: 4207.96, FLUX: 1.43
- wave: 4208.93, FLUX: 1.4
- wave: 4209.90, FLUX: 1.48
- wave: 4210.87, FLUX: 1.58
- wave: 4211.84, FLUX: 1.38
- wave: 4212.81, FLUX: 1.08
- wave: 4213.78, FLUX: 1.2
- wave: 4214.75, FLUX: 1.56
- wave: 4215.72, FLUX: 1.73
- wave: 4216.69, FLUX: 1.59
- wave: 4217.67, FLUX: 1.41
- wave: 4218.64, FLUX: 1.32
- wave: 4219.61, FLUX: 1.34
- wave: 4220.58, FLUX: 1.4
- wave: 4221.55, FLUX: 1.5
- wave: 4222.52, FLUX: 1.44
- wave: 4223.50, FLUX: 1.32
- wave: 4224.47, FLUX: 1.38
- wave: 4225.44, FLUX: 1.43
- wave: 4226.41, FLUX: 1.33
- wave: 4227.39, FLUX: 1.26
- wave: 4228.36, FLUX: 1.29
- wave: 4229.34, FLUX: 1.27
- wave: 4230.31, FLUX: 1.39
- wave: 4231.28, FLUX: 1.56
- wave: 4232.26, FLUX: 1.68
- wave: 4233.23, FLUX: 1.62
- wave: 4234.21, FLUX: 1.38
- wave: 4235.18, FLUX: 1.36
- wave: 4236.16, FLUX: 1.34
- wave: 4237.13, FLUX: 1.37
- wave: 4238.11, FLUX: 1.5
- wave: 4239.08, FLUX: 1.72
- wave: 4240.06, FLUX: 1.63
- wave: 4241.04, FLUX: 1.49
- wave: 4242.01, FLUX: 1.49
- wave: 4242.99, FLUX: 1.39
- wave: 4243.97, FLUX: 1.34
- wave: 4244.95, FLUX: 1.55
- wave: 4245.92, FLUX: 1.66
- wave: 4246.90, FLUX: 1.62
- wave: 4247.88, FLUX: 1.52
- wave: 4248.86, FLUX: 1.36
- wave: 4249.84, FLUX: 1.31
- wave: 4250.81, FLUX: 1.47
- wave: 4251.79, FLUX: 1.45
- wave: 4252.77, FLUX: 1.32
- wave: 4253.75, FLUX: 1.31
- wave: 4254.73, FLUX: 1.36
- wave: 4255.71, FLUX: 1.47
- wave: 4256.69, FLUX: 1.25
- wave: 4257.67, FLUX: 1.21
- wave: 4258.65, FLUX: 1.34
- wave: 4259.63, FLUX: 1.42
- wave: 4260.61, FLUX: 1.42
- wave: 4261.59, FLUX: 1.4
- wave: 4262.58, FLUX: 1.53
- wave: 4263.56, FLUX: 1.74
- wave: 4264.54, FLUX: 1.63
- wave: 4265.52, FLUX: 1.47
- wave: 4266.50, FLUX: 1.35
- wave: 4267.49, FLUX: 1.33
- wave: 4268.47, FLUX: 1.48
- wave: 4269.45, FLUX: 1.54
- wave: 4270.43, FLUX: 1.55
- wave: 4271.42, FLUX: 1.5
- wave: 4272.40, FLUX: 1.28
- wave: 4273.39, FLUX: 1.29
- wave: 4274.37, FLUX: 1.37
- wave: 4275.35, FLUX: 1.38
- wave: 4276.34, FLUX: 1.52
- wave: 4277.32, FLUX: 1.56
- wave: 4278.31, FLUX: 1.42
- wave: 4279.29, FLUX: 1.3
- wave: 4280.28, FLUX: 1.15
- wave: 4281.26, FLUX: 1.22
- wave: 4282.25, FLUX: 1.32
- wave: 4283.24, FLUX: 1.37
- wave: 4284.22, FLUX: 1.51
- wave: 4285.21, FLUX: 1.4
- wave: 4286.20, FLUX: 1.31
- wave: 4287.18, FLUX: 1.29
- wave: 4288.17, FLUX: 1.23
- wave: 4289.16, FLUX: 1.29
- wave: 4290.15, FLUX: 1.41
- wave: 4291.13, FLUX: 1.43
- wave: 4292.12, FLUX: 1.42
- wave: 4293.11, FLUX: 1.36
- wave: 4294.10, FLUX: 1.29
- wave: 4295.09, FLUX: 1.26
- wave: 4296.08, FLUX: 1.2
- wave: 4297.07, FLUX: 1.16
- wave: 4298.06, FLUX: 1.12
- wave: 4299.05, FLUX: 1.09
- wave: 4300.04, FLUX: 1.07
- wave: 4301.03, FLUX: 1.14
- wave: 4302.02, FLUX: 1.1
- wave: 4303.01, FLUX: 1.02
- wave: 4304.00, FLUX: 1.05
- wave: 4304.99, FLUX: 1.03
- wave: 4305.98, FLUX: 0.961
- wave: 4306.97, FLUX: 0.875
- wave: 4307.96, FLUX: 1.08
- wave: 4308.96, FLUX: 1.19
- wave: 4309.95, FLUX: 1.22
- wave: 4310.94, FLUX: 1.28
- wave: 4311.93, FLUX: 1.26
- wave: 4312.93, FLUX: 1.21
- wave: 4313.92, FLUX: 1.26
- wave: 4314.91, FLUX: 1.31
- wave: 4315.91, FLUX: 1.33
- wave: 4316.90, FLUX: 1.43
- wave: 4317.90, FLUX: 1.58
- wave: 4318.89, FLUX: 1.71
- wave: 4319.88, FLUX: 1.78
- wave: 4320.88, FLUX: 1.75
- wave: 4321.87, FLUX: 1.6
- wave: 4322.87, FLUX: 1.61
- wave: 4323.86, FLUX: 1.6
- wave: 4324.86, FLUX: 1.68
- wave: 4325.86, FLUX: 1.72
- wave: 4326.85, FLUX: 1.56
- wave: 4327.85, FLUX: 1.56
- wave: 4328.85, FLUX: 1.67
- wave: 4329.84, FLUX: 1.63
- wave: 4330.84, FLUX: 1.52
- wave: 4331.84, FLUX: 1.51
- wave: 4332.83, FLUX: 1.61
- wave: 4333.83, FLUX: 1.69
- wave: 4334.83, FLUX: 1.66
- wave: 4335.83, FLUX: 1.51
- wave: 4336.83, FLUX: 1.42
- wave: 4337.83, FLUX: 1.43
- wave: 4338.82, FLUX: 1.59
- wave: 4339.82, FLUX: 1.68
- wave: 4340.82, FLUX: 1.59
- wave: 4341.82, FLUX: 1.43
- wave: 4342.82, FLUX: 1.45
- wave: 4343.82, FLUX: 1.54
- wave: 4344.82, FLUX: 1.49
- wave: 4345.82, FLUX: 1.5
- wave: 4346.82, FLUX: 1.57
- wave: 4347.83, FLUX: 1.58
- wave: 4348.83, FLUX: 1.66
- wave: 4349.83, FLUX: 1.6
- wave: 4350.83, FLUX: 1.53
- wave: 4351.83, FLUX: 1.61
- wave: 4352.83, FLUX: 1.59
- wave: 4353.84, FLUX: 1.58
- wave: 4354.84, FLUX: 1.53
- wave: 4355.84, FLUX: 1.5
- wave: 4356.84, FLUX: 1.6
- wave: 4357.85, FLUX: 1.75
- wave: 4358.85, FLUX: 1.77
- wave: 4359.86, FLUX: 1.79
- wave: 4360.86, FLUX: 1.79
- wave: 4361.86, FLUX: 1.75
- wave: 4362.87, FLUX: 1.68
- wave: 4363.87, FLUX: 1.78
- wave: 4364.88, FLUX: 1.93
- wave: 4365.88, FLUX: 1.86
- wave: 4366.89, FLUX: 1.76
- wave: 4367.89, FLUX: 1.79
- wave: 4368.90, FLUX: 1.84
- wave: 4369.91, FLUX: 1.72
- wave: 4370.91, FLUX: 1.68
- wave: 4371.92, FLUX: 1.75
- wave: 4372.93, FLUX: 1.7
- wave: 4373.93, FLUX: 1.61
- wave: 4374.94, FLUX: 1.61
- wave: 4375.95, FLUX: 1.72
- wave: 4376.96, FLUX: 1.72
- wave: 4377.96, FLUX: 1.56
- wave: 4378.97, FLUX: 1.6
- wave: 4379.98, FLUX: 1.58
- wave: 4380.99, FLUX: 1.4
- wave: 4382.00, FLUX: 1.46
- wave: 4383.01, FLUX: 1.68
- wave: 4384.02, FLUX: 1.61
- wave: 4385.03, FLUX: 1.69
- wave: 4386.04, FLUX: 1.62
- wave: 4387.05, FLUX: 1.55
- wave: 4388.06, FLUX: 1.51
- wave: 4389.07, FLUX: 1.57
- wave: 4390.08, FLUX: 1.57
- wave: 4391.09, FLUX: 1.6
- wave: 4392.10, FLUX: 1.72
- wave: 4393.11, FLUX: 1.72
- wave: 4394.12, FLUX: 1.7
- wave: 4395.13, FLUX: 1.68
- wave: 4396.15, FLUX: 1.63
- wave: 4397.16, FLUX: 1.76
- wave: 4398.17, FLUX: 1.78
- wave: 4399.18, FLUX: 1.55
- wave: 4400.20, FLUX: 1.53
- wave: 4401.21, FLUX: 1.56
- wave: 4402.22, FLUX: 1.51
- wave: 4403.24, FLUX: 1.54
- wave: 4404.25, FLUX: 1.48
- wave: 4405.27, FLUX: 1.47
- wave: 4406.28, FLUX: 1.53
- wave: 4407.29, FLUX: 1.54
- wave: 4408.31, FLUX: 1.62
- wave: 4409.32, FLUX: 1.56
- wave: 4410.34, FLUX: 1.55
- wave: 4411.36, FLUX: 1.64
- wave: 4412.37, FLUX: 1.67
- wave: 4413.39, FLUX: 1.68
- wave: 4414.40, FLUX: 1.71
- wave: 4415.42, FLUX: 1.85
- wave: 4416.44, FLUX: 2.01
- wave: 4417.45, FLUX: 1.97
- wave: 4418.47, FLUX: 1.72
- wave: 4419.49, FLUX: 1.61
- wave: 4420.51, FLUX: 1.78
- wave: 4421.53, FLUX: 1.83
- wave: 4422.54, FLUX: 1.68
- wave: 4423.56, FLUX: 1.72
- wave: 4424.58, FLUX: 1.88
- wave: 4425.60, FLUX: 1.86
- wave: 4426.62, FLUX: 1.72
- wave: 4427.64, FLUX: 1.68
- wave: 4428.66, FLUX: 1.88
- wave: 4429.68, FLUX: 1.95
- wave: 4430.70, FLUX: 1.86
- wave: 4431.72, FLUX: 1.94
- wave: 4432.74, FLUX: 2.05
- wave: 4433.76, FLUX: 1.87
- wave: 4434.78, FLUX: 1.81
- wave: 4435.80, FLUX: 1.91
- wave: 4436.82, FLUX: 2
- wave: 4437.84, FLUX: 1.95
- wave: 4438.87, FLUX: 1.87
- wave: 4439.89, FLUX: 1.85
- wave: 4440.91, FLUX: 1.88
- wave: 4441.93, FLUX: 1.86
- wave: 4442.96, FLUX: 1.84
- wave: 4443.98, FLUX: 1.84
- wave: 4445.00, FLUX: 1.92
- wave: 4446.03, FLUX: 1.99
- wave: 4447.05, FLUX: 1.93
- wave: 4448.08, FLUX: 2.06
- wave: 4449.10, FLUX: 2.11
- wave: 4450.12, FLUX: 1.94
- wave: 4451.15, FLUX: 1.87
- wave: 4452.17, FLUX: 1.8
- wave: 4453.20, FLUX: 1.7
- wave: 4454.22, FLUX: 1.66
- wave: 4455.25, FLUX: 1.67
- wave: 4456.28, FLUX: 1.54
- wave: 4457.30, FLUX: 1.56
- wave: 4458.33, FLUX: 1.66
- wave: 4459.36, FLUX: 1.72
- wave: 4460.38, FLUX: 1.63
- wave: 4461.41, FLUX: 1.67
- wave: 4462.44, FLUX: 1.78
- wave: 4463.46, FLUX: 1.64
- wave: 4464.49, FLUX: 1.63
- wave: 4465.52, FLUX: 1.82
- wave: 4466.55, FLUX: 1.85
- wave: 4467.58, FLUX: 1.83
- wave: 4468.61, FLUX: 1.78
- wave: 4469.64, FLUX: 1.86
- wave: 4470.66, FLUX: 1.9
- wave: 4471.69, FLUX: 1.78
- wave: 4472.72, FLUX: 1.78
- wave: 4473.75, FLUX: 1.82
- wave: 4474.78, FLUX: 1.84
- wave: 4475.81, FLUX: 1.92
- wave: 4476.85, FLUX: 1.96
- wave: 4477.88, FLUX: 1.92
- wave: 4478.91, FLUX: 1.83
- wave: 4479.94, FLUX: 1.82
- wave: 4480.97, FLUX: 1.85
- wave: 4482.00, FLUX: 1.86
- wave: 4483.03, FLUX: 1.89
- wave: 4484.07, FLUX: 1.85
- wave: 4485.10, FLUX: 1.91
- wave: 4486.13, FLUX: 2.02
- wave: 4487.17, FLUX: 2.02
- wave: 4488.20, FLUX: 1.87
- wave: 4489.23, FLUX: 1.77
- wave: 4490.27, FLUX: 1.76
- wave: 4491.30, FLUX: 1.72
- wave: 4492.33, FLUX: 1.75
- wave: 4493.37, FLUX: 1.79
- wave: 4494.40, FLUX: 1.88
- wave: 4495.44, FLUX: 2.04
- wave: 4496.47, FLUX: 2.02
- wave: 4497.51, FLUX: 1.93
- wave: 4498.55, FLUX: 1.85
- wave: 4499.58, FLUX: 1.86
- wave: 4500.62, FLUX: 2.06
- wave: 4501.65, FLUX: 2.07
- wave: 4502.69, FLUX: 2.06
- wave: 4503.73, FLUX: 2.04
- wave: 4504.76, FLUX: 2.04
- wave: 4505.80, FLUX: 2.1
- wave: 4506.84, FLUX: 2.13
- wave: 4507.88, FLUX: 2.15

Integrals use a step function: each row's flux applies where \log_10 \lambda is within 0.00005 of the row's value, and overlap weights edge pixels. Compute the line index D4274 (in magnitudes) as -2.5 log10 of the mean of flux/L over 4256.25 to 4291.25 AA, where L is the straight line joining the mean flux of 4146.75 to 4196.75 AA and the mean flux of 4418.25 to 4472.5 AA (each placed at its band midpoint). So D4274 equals 0.09 mag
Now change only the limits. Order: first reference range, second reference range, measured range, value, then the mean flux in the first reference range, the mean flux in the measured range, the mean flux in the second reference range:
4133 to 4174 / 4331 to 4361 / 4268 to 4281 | 0.06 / 1.33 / 1.41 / 1.58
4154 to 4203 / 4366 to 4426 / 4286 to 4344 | 0.12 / 1.36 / 1.39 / 1.66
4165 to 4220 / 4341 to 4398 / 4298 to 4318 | 0.31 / 1.37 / 1.16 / 1.64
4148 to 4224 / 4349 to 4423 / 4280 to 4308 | 0.24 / 1.35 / 1.21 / 1.66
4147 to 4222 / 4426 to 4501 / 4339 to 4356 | 0.06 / 1.35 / 1.56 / 1.84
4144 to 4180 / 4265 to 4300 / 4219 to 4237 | -0.05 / 1.33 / 1.4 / 1.34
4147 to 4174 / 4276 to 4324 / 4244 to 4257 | -0.10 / 1.31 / 1.43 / 1.31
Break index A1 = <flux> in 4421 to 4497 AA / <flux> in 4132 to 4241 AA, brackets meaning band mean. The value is 1.34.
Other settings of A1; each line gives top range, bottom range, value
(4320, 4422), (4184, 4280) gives 1.16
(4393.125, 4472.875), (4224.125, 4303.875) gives 1.28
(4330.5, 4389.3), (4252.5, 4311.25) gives 1.24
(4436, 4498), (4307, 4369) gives 1.17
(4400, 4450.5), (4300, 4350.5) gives 1.24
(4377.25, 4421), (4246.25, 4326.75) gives 1.20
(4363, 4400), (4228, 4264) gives 1.15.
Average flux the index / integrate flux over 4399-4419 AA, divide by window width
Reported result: 1.64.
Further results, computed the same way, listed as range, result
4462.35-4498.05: 1.85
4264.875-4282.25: 1.39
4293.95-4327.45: 1.31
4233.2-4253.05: 1.47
